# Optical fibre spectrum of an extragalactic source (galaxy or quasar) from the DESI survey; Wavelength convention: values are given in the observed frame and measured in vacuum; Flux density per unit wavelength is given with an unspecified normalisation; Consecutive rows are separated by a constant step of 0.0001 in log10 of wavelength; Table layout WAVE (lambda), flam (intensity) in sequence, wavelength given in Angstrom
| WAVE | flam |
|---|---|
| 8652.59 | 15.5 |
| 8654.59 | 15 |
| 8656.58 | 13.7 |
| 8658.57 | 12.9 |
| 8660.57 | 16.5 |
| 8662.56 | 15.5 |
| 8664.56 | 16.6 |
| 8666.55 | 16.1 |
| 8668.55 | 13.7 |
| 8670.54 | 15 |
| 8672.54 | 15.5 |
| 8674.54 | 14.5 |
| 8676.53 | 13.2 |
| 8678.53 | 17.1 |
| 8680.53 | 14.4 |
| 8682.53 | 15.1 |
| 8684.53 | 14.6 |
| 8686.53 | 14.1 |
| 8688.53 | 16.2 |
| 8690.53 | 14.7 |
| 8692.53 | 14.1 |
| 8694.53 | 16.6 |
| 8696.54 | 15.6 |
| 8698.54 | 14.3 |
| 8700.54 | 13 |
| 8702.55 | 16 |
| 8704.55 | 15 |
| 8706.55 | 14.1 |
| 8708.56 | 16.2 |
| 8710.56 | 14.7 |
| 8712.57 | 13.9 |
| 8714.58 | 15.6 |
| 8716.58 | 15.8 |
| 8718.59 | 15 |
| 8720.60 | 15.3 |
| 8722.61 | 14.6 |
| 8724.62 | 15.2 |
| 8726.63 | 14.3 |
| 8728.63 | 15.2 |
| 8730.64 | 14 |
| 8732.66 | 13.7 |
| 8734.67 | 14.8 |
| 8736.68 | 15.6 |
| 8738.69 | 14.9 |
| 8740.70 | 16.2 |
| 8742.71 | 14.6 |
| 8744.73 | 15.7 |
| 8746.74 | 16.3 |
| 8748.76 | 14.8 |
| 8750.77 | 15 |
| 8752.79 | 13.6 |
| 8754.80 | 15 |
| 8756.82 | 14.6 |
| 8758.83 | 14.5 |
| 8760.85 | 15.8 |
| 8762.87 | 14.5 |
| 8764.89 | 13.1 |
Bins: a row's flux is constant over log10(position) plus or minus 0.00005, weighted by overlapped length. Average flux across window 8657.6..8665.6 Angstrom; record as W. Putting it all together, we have 15.4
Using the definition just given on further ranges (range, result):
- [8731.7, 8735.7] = 14.3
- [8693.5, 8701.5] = 14.9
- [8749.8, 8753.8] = 14.3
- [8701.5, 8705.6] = 15.5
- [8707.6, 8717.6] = 15.2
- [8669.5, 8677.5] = 14.6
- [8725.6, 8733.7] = 14.3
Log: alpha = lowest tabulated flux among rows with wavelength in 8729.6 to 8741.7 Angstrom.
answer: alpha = 13.7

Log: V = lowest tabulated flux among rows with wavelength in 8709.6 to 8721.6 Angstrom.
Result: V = 13.9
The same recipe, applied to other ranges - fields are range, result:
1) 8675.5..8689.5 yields 13.2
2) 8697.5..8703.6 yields 13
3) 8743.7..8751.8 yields 14.8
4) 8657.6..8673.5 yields 12.9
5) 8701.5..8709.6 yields 14.1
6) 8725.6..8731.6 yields 14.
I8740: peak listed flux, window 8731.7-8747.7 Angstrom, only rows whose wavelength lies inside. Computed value 16.3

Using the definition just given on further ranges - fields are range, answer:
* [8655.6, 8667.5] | 16.6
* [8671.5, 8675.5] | 15.5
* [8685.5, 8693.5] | 16.2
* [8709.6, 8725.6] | 15.8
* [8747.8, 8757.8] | 15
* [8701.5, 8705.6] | 16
